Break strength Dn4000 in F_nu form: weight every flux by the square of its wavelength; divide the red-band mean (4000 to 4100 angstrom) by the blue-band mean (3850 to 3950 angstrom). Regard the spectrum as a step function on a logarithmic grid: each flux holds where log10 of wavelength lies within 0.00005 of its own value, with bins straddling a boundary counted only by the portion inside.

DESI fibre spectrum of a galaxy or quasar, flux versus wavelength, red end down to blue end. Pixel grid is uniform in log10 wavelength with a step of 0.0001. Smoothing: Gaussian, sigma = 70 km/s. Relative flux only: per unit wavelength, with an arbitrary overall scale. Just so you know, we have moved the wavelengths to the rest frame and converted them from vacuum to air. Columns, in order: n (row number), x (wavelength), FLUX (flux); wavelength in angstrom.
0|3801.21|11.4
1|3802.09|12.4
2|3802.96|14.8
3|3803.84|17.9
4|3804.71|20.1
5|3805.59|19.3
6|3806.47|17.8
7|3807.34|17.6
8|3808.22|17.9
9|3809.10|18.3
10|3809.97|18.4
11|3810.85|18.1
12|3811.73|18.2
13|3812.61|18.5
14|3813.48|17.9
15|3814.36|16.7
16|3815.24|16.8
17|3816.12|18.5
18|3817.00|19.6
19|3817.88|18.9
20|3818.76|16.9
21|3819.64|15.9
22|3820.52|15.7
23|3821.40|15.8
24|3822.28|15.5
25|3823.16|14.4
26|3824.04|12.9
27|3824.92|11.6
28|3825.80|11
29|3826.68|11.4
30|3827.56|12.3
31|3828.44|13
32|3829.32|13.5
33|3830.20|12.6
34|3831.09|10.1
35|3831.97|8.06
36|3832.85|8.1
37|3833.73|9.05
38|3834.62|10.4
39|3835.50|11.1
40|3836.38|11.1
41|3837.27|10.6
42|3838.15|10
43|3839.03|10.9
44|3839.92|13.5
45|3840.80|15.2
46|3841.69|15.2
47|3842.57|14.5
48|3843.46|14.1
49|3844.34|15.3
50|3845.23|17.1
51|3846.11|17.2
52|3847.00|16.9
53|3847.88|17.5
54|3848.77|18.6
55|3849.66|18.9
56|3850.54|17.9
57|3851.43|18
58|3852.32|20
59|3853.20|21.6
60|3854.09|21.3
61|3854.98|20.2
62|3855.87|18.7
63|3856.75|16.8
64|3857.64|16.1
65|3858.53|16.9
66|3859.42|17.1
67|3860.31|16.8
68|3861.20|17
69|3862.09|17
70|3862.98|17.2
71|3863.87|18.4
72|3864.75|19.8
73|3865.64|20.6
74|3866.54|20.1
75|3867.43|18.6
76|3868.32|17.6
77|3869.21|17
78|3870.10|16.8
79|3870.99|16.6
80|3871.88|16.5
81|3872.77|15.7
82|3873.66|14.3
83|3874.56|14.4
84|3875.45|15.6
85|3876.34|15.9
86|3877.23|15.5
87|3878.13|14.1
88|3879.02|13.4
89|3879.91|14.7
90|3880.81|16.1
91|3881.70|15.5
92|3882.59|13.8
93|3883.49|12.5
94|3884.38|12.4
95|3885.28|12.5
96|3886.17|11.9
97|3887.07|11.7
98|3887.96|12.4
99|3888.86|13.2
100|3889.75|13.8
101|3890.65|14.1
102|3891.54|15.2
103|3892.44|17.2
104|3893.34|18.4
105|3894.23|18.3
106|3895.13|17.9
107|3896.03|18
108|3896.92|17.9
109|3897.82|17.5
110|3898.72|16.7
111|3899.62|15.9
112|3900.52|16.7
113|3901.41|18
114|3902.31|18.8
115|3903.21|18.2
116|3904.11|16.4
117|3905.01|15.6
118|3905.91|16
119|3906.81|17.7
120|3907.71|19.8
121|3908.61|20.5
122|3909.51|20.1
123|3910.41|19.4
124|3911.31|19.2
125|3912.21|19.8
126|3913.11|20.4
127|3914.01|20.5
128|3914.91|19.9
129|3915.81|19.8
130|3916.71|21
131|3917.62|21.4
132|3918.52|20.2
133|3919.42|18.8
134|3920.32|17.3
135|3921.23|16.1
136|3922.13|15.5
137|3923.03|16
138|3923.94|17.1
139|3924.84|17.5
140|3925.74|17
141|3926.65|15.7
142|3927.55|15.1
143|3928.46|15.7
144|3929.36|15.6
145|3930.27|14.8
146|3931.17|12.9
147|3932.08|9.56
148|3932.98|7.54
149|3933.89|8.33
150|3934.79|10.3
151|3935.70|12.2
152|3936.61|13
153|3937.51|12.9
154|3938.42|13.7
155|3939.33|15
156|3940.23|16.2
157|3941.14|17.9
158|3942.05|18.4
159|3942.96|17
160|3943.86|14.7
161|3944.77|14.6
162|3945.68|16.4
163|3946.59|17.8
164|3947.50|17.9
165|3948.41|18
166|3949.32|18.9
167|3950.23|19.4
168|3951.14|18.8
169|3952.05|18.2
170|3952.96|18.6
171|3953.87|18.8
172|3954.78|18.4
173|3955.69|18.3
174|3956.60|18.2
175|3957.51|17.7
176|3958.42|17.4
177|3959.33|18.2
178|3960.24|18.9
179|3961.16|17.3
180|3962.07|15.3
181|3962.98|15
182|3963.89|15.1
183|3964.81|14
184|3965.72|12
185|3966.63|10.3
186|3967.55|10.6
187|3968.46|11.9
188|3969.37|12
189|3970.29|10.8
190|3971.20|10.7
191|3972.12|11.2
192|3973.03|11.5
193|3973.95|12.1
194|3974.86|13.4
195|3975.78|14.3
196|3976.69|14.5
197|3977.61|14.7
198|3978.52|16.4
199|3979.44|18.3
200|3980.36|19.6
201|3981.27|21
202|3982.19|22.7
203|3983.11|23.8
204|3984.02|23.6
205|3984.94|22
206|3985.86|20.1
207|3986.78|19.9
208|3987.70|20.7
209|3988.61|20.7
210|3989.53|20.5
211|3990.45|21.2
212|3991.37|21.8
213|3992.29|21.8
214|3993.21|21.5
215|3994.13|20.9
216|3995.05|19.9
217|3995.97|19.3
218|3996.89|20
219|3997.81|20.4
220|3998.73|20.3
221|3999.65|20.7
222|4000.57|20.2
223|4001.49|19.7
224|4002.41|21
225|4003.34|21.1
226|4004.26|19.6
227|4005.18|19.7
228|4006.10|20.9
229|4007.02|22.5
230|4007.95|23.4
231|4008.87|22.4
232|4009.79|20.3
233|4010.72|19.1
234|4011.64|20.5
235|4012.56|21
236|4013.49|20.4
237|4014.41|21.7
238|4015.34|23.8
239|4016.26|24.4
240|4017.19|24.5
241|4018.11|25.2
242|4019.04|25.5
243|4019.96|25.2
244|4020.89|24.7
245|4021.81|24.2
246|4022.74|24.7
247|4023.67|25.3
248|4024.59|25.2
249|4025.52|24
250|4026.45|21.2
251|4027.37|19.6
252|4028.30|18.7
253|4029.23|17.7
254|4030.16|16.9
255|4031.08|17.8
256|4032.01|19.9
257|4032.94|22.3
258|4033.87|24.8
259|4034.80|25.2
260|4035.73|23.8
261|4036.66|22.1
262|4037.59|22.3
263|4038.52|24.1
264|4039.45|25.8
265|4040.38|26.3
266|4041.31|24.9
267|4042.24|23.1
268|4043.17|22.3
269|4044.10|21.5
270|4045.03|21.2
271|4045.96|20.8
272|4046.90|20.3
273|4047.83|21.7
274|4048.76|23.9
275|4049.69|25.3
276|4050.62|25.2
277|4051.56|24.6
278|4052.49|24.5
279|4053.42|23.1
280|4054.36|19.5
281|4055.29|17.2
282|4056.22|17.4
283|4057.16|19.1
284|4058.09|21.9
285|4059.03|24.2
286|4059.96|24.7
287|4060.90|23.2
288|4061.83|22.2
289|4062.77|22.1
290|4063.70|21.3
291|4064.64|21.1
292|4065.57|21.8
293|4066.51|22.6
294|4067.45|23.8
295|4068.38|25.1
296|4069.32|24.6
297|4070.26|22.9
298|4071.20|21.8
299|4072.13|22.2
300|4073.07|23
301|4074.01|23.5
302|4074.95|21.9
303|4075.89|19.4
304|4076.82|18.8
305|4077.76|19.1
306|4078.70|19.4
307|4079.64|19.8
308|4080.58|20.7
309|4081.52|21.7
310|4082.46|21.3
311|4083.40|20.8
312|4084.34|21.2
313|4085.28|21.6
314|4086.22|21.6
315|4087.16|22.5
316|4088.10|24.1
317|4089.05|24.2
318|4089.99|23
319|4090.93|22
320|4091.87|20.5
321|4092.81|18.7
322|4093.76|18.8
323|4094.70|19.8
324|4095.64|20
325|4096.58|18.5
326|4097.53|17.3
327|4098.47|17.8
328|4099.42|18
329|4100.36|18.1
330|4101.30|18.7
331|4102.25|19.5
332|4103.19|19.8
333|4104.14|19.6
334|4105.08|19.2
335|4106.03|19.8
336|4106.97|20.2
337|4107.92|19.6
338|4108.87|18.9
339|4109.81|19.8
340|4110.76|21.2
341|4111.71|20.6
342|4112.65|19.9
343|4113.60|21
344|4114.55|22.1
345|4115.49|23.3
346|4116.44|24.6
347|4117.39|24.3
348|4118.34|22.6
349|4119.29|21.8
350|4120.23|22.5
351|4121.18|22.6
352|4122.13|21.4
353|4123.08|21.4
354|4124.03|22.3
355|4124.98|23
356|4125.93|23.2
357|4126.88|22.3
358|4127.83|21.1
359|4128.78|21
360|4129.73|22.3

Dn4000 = 1.4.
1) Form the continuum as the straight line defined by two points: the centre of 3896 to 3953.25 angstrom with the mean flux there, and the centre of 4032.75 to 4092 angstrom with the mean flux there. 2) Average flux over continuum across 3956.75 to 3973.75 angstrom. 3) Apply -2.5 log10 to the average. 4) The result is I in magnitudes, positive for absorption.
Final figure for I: 0.301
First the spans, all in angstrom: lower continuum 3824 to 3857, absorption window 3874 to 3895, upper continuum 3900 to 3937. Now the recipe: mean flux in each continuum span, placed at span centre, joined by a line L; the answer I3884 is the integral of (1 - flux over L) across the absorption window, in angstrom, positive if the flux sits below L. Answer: 1.6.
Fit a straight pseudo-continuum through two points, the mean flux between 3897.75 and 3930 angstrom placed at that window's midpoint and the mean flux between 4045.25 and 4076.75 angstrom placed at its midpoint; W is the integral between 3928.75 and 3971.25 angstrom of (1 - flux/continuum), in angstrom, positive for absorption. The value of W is 8.6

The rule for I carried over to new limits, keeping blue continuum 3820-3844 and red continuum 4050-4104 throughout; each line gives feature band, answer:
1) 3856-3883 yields -0.21 mag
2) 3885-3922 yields -0.17 mag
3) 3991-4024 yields -0.17 mag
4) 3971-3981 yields 0.21 mag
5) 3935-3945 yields 0.09 mag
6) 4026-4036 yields -0.06 mag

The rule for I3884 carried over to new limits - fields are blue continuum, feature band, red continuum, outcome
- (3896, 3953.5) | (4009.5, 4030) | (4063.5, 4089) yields -2.7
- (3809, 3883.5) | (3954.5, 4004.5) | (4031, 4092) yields 5.3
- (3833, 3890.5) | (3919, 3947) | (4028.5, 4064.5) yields 5.1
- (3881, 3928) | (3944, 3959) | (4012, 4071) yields 0.8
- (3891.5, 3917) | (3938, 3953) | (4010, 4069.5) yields 1.9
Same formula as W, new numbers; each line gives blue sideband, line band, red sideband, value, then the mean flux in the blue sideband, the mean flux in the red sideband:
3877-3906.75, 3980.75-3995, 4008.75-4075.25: -1.0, 15.5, 22.5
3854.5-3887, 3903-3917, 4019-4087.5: -1.2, 16.2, 22.2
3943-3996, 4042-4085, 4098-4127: -4.9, 17.3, 20.9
